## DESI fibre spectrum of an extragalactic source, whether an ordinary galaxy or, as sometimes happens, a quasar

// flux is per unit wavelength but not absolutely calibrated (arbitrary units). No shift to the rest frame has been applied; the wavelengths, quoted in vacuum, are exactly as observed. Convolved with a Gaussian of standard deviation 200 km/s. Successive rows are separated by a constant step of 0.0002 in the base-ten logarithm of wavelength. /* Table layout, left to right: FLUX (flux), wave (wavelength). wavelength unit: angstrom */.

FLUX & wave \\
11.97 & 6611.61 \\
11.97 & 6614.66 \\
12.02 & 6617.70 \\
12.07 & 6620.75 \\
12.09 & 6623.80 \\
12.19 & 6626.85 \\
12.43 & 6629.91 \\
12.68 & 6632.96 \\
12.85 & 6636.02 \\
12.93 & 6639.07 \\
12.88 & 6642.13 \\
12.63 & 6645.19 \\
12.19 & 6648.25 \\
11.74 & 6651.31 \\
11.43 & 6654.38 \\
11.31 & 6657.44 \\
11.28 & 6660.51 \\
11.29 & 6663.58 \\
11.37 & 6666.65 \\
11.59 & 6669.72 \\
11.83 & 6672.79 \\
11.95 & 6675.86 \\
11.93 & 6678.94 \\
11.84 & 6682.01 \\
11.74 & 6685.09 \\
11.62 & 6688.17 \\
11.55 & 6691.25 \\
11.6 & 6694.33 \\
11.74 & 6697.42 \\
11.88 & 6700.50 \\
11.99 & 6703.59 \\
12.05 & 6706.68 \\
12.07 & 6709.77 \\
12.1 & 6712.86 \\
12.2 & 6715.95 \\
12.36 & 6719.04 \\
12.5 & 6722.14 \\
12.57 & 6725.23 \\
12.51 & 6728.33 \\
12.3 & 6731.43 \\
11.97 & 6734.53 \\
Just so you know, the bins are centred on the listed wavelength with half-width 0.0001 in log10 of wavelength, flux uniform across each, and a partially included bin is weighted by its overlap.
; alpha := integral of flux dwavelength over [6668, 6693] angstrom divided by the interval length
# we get 11.8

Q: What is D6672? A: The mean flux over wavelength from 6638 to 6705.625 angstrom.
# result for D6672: 11.8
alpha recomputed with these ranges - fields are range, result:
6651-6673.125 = 11.4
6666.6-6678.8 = 11.8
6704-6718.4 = 12.1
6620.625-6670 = 12.1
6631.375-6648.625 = 12.7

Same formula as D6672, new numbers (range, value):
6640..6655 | 12.2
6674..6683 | 11.9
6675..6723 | 11.9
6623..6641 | 12.6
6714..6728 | 12.4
